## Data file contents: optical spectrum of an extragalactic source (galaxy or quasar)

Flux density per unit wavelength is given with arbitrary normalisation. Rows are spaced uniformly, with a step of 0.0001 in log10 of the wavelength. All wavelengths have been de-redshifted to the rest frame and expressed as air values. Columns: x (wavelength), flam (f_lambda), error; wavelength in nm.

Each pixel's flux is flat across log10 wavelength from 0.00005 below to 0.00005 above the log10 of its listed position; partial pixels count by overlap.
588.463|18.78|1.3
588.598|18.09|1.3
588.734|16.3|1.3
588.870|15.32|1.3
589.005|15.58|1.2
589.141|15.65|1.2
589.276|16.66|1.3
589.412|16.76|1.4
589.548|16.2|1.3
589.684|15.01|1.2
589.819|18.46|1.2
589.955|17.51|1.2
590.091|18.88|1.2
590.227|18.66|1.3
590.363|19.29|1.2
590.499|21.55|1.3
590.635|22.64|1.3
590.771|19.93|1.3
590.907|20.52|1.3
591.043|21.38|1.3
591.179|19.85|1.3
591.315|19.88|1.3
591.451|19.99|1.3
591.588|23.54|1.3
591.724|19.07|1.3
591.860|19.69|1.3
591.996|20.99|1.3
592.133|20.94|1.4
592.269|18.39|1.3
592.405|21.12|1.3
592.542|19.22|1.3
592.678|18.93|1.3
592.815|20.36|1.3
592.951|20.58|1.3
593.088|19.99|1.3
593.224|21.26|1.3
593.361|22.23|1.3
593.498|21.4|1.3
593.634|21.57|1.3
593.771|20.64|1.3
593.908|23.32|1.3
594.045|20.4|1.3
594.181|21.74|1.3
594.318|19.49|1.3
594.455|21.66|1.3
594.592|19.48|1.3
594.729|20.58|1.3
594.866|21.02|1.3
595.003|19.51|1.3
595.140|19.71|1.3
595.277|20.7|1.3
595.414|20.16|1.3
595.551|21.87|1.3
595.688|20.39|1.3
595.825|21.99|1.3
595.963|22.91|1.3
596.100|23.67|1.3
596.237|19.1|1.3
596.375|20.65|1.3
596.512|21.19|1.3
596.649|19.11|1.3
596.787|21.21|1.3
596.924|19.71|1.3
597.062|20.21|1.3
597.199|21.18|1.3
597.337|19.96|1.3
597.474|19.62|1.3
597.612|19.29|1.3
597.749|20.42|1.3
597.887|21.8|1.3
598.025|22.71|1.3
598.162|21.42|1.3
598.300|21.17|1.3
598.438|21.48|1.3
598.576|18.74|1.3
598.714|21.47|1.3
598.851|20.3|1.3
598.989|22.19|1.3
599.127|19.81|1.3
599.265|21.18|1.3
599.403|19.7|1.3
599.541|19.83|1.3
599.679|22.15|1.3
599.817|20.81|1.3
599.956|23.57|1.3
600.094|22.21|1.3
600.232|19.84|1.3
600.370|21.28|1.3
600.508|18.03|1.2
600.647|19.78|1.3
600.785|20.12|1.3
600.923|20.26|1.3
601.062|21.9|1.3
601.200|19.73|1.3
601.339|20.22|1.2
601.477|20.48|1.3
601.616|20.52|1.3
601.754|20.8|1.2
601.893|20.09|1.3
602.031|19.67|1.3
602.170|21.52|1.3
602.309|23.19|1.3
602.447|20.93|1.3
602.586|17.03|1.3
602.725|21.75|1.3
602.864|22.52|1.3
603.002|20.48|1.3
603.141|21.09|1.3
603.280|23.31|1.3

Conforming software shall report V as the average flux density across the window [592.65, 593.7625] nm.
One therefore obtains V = 20.8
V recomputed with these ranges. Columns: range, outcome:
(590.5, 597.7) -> 20.7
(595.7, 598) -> 20.8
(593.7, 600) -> 20.8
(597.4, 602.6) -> 20.7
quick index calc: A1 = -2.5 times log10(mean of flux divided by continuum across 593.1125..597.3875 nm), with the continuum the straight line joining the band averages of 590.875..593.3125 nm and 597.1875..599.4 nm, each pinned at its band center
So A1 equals -0.02 mag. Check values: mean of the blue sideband 20.3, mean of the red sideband 20.8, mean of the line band 20.9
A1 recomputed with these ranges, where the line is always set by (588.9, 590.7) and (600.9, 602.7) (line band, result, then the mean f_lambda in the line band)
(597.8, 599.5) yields -0.062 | 21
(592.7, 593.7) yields -0.129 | 21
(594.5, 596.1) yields -0.099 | 20.9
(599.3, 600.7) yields -0.033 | 20.7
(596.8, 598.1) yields -0.056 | 20.6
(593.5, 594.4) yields -0.133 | 21.2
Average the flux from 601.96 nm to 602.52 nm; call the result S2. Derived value 21.3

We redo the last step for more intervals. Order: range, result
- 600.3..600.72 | 19.7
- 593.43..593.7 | 21.5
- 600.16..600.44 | 20.6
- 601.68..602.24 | 20.5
